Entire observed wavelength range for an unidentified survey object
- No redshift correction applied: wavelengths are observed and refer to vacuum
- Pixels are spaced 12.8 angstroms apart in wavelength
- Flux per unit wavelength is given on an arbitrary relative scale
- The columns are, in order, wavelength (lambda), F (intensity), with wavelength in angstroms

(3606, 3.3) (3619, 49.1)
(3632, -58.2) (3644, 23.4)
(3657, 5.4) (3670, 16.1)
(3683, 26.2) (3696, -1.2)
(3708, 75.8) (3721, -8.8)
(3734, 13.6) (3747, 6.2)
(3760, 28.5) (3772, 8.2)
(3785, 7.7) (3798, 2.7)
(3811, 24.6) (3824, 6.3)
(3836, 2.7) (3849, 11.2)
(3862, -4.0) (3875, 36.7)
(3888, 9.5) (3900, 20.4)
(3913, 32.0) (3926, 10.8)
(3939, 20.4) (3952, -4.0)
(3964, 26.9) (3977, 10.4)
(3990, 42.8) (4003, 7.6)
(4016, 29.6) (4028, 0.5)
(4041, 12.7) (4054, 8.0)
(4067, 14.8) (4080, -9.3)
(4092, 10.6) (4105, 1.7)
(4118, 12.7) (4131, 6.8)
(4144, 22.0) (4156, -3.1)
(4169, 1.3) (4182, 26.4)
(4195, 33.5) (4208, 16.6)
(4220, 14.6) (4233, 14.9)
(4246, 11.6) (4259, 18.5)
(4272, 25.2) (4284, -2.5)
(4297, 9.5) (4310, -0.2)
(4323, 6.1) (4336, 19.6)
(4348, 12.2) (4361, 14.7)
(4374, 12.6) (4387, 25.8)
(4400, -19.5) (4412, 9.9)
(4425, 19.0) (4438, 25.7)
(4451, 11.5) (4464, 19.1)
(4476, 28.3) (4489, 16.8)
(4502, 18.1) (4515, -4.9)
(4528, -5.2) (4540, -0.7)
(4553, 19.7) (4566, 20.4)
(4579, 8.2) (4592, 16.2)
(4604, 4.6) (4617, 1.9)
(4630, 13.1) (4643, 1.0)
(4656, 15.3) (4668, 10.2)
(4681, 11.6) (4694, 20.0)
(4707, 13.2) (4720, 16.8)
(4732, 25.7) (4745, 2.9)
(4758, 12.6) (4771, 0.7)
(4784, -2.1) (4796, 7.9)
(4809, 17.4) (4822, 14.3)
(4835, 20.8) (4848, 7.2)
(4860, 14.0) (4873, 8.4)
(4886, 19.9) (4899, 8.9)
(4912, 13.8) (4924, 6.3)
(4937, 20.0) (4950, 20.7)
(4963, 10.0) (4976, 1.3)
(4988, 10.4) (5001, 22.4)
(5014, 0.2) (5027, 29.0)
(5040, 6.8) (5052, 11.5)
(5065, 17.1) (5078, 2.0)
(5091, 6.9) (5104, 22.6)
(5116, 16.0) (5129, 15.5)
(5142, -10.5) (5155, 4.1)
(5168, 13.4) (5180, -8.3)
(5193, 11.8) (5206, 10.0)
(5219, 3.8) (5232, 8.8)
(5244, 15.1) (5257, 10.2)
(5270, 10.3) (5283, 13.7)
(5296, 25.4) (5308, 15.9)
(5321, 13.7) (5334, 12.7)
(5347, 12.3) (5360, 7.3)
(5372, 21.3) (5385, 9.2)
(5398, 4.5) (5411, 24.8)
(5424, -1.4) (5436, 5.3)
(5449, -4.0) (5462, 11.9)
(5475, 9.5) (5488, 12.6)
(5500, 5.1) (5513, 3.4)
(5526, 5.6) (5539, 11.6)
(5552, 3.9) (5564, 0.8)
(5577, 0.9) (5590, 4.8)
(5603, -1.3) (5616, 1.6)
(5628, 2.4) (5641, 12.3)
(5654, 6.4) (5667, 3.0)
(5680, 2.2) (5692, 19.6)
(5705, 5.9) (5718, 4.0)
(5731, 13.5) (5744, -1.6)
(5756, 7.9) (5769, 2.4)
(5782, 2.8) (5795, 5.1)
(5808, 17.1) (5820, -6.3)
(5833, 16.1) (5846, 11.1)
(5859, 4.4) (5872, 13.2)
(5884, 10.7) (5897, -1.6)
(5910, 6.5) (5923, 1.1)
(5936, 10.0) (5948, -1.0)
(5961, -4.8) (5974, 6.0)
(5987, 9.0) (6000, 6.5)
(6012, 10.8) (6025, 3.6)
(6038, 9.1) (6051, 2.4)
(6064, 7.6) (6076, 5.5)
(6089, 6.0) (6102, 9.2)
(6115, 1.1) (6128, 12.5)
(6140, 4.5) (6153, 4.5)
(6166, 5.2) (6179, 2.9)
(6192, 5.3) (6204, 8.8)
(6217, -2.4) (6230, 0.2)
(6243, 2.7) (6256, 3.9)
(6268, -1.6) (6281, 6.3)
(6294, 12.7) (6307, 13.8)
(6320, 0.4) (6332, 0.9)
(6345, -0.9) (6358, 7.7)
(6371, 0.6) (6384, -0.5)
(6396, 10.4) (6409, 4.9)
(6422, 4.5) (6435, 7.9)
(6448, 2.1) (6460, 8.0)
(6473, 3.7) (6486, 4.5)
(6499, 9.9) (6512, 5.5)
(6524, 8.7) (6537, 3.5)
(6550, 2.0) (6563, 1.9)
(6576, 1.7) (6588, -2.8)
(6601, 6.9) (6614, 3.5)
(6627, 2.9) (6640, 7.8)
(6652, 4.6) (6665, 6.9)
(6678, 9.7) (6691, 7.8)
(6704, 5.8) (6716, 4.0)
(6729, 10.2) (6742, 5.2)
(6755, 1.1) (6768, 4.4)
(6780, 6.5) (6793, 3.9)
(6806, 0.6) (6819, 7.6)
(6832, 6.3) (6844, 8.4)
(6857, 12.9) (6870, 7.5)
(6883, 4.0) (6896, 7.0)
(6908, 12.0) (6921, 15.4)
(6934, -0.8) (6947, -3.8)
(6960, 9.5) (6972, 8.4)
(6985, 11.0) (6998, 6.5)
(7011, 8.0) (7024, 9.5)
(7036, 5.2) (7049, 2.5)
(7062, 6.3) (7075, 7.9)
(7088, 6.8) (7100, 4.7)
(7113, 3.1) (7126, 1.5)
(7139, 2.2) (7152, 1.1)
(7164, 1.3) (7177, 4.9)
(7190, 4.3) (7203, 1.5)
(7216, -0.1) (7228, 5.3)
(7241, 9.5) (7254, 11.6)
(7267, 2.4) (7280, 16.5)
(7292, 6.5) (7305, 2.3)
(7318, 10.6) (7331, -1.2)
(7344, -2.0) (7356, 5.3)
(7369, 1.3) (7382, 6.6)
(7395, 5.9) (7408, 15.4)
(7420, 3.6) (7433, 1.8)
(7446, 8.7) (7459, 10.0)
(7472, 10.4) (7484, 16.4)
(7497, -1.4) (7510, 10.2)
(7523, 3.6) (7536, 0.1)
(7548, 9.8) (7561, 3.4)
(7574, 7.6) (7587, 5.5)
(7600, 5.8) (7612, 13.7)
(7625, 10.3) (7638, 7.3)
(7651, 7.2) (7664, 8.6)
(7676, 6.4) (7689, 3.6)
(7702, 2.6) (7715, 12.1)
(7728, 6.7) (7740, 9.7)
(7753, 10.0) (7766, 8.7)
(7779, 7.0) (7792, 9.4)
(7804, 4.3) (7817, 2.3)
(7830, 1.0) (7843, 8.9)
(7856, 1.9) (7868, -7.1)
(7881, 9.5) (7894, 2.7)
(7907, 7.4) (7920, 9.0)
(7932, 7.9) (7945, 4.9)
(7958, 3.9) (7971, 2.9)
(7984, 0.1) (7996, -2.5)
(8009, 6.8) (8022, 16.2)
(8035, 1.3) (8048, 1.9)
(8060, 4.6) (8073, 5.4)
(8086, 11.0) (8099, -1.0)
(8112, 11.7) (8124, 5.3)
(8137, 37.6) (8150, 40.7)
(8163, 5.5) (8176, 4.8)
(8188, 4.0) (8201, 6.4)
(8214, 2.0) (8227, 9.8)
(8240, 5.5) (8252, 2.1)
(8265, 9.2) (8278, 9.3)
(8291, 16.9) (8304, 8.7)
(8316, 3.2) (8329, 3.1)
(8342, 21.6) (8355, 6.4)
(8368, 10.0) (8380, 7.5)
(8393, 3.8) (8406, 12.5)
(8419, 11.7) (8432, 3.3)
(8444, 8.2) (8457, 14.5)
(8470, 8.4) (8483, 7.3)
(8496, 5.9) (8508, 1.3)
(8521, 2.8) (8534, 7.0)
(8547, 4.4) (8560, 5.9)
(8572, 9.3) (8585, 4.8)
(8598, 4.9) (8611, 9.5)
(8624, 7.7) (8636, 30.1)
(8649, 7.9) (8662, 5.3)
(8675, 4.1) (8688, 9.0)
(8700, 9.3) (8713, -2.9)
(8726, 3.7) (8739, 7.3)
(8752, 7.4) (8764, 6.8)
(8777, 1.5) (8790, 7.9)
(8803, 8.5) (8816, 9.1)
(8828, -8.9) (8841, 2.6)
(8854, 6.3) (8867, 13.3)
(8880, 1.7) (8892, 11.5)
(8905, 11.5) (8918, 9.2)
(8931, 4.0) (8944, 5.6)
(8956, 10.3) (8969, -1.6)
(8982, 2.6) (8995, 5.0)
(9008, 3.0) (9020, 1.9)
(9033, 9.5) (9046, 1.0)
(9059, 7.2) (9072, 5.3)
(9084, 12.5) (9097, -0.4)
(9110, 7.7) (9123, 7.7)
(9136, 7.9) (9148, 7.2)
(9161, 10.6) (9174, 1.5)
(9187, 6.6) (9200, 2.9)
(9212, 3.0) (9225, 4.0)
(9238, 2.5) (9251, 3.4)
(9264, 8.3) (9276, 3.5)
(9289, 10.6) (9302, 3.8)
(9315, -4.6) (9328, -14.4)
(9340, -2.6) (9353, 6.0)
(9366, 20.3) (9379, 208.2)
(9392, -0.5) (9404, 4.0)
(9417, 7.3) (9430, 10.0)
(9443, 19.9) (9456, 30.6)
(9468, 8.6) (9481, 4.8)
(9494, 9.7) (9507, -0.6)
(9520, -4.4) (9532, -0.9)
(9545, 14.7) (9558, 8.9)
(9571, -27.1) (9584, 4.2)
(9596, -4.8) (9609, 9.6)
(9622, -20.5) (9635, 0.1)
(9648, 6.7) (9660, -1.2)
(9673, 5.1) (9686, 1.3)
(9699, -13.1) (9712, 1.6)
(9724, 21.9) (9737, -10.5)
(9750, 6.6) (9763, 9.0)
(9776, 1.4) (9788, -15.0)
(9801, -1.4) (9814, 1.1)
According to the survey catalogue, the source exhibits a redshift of 1.184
